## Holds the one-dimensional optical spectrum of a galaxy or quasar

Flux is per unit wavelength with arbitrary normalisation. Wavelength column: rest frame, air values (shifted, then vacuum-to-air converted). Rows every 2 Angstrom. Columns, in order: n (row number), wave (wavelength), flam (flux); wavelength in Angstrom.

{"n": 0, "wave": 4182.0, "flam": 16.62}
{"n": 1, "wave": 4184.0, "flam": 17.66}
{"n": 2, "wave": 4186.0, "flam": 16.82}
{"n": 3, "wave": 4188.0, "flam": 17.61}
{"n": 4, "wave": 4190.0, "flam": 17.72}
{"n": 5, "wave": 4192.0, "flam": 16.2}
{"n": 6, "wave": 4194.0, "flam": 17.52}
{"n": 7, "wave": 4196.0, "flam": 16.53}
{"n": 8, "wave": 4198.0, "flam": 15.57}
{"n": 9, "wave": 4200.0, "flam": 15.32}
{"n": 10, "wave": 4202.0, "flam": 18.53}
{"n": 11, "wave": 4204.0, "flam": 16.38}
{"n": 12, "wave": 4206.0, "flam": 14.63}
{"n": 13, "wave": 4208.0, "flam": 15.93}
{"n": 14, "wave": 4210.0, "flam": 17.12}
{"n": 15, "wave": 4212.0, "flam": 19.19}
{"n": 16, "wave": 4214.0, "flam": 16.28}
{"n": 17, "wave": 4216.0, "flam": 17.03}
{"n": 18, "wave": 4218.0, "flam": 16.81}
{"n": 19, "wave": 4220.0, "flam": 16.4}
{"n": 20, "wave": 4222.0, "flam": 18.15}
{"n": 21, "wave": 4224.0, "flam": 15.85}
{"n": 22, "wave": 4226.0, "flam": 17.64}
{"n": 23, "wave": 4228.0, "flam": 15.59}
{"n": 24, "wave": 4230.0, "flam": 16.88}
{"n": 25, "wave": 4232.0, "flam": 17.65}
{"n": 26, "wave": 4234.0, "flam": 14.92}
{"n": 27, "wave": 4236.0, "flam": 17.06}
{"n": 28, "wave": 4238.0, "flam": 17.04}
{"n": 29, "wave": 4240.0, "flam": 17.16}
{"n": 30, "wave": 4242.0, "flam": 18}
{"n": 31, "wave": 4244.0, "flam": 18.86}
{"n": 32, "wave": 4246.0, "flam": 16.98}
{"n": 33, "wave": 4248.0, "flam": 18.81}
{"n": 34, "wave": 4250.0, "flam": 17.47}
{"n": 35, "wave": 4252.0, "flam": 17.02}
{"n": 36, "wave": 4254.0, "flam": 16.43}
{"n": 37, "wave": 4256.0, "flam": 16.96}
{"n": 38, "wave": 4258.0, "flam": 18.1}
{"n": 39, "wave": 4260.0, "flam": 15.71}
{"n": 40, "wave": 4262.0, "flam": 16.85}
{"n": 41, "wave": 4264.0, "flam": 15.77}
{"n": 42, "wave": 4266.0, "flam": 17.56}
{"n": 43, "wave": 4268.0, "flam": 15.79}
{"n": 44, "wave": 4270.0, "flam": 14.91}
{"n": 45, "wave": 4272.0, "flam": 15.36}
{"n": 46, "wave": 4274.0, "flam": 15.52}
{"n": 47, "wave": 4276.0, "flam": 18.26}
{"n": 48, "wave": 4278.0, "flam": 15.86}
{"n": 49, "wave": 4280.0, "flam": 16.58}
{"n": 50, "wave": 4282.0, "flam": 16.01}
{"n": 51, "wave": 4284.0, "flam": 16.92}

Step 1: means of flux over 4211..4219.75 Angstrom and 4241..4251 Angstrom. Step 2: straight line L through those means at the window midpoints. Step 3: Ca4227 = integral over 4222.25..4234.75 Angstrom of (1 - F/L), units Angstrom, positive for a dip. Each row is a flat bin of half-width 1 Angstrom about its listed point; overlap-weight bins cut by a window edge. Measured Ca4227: 0.7 Angstrom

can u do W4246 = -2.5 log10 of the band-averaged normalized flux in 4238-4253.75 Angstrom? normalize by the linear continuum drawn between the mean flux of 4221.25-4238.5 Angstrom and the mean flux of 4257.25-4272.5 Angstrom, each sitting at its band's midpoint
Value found -0.07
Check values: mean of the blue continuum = 16.7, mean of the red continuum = 16.3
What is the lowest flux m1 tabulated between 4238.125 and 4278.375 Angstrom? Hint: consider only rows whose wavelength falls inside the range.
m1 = 14.91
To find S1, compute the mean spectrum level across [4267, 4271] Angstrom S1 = 15.3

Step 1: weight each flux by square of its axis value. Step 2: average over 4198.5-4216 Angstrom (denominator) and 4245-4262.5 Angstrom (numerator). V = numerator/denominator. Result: 1.1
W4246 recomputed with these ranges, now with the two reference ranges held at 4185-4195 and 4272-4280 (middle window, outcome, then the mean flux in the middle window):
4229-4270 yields -0.023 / 17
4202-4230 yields 0.011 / 16.8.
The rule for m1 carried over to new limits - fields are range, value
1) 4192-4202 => 15.32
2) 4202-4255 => 14.63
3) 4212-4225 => 15.85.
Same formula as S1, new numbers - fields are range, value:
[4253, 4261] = 16.8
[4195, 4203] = 16.5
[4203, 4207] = 15.5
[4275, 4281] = 16.9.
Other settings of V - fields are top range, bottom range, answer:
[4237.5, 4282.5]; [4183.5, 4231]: 1.03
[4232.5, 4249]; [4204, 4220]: 1.06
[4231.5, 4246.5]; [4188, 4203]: 1.04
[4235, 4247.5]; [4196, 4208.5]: 1.11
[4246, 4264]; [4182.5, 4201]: 1.05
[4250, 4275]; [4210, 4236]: 0.99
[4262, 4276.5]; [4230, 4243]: 0.97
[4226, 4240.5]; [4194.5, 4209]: 1.05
